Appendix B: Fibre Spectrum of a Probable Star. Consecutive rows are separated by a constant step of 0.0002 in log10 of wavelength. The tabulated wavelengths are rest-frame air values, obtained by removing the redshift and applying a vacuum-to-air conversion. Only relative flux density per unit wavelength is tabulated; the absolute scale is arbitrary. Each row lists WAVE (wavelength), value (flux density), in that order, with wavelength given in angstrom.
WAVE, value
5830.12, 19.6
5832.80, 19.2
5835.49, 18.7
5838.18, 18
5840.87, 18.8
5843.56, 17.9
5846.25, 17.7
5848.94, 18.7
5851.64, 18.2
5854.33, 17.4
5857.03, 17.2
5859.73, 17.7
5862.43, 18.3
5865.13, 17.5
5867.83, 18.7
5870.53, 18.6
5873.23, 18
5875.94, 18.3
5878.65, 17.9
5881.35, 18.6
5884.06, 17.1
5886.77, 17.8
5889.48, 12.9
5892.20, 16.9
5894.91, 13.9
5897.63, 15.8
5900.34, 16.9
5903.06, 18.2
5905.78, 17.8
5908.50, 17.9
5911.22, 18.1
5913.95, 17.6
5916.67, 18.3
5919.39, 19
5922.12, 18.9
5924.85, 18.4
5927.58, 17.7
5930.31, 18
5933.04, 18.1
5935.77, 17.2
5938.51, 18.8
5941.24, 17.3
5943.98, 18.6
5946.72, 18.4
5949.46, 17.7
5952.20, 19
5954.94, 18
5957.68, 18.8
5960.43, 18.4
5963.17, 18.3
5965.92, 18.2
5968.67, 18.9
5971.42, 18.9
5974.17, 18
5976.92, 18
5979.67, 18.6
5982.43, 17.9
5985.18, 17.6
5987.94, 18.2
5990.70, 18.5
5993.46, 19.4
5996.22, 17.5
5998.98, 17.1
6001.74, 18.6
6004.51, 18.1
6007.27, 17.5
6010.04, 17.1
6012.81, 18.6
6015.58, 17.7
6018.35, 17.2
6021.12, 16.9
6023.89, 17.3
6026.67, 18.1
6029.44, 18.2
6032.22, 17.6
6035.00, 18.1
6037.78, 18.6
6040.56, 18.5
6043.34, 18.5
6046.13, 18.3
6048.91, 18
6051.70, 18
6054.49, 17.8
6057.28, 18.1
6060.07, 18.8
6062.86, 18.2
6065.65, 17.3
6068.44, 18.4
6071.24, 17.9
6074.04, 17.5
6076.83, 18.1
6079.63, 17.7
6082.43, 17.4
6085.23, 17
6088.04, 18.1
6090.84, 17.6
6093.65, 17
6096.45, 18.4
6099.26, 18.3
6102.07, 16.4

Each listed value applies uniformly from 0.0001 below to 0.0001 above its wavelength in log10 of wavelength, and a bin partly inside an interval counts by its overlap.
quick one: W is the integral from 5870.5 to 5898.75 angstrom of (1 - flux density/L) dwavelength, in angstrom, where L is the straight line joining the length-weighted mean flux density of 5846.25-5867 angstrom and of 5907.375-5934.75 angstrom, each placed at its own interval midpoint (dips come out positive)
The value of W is 1.9 angstrom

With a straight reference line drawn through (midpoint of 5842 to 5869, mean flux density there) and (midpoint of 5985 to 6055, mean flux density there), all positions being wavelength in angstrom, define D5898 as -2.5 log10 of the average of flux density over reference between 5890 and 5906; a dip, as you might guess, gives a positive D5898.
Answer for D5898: 0.10 mag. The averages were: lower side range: 17.9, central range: 16.3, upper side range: 18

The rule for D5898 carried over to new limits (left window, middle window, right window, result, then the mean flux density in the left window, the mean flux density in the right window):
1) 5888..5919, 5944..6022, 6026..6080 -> -0.038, 16.8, 18.1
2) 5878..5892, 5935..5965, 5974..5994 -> -0.030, 16.8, 18.2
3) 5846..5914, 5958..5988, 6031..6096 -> -0.036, 17.4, 17.9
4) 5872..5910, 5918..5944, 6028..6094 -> -0.059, 17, 18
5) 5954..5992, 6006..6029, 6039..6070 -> 0.040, 18.3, 18.2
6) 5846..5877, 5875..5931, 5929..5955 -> 0.040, 18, 18.1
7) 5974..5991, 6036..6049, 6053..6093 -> -0.029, 18.1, 17.8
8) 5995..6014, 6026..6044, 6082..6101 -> -0.029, 17.8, 17.7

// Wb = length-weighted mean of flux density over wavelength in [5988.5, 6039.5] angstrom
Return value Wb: 17.9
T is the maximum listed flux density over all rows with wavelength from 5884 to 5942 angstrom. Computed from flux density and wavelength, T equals 19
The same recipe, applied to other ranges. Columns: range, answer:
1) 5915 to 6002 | 19.4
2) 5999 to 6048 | 18.6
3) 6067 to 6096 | 18.4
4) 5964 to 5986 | 18.9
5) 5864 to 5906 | 18.7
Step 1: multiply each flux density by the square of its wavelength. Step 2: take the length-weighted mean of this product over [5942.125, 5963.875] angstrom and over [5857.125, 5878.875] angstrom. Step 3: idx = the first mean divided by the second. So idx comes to 1.05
